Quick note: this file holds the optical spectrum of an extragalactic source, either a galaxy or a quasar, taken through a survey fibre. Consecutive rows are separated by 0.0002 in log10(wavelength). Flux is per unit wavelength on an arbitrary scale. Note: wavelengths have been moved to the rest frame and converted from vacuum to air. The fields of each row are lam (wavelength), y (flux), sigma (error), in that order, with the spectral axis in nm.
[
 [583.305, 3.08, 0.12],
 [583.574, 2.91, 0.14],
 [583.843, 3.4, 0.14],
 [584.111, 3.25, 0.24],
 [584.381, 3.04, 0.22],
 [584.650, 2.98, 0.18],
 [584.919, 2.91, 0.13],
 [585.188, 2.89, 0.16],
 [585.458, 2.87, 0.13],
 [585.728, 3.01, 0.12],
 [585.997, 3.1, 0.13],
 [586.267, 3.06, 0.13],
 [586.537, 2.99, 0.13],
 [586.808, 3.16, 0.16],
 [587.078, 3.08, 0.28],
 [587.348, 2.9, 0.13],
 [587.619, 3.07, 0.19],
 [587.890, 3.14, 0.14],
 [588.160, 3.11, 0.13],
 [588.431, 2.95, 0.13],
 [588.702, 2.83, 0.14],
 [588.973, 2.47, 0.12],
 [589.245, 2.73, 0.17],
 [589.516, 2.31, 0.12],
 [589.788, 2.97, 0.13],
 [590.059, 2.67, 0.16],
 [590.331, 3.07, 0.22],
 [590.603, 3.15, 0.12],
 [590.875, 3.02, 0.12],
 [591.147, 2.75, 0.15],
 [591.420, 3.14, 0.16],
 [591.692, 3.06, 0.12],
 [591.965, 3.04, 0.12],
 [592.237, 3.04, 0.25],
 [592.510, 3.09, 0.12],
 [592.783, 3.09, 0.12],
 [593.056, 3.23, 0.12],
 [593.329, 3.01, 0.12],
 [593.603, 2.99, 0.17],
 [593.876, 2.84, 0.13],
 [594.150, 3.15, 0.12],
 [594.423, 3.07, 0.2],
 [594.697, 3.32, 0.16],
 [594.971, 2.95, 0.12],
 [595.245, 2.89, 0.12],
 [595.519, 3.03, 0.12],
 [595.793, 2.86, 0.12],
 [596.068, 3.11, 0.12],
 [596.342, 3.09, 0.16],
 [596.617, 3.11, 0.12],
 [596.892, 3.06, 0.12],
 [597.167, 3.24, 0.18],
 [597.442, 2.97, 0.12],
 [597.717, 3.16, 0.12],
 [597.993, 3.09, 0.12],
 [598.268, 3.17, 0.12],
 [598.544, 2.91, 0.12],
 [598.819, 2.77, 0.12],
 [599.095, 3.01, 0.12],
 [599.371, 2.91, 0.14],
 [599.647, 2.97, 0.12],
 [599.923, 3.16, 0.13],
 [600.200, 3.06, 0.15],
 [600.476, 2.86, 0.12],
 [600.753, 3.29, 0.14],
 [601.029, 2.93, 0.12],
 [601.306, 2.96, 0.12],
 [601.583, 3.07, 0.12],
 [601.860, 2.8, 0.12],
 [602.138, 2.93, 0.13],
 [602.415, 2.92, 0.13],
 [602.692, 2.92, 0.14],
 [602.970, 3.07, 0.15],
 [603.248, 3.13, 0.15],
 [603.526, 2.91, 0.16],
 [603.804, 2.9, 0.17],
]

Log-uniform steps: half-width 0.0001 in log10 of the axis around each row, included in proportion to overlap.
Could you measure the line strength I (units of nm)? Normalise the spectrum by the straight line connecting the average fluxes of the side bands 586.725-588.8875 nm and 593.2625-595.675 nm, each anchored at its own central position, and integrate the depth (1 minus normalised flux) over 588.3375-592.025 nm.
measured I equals 0.19 nm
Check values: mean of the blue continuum 3.02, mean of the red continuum 3.03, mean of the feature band 2.86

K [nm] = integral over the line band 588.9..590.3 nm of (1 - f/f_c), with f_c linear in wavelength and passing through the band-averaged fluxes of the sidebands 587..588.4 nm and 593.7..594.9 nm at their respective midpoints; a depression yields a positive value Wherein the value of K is 0.18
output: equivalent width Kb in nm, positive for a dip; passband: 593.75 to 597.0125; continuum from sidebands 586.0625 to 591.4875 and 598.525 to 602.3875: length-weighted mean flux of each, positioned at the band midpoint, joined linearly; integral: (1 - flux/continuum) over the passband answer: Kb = -0.10 nm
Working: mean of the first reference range 2.93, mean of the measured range 3.04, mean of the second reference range 2.97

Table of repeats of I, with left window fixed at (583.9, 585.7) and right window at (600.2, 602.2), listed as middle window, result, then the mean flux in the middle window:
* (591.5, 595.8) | -0.075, 3.05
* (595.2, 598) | -0.064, 3.06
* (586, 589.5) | 0.075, 2.94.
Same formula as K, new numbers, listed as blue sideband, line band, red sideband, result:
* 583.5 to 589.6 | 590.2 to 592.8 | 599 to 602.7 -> -0.06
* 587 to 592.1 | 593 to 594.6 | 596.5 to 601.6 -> -0.04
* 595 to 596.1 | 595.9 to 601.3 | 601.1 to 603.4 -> -0.14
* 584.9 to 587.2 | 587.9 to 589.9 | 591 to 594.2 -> 0.15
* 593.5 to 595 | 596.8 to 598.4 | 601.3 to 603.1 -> -0.05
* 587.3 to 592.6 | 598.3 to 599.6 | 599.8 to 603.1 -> 0.02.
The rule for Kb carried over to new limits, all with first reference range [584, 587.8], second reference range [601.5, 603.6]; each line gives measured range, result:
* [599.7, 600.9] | -0.04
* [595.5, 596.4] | -0.01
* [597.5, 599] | -0.02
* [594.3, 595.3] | -0.03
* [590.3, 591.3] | 0.00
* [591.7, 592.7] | -0.02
